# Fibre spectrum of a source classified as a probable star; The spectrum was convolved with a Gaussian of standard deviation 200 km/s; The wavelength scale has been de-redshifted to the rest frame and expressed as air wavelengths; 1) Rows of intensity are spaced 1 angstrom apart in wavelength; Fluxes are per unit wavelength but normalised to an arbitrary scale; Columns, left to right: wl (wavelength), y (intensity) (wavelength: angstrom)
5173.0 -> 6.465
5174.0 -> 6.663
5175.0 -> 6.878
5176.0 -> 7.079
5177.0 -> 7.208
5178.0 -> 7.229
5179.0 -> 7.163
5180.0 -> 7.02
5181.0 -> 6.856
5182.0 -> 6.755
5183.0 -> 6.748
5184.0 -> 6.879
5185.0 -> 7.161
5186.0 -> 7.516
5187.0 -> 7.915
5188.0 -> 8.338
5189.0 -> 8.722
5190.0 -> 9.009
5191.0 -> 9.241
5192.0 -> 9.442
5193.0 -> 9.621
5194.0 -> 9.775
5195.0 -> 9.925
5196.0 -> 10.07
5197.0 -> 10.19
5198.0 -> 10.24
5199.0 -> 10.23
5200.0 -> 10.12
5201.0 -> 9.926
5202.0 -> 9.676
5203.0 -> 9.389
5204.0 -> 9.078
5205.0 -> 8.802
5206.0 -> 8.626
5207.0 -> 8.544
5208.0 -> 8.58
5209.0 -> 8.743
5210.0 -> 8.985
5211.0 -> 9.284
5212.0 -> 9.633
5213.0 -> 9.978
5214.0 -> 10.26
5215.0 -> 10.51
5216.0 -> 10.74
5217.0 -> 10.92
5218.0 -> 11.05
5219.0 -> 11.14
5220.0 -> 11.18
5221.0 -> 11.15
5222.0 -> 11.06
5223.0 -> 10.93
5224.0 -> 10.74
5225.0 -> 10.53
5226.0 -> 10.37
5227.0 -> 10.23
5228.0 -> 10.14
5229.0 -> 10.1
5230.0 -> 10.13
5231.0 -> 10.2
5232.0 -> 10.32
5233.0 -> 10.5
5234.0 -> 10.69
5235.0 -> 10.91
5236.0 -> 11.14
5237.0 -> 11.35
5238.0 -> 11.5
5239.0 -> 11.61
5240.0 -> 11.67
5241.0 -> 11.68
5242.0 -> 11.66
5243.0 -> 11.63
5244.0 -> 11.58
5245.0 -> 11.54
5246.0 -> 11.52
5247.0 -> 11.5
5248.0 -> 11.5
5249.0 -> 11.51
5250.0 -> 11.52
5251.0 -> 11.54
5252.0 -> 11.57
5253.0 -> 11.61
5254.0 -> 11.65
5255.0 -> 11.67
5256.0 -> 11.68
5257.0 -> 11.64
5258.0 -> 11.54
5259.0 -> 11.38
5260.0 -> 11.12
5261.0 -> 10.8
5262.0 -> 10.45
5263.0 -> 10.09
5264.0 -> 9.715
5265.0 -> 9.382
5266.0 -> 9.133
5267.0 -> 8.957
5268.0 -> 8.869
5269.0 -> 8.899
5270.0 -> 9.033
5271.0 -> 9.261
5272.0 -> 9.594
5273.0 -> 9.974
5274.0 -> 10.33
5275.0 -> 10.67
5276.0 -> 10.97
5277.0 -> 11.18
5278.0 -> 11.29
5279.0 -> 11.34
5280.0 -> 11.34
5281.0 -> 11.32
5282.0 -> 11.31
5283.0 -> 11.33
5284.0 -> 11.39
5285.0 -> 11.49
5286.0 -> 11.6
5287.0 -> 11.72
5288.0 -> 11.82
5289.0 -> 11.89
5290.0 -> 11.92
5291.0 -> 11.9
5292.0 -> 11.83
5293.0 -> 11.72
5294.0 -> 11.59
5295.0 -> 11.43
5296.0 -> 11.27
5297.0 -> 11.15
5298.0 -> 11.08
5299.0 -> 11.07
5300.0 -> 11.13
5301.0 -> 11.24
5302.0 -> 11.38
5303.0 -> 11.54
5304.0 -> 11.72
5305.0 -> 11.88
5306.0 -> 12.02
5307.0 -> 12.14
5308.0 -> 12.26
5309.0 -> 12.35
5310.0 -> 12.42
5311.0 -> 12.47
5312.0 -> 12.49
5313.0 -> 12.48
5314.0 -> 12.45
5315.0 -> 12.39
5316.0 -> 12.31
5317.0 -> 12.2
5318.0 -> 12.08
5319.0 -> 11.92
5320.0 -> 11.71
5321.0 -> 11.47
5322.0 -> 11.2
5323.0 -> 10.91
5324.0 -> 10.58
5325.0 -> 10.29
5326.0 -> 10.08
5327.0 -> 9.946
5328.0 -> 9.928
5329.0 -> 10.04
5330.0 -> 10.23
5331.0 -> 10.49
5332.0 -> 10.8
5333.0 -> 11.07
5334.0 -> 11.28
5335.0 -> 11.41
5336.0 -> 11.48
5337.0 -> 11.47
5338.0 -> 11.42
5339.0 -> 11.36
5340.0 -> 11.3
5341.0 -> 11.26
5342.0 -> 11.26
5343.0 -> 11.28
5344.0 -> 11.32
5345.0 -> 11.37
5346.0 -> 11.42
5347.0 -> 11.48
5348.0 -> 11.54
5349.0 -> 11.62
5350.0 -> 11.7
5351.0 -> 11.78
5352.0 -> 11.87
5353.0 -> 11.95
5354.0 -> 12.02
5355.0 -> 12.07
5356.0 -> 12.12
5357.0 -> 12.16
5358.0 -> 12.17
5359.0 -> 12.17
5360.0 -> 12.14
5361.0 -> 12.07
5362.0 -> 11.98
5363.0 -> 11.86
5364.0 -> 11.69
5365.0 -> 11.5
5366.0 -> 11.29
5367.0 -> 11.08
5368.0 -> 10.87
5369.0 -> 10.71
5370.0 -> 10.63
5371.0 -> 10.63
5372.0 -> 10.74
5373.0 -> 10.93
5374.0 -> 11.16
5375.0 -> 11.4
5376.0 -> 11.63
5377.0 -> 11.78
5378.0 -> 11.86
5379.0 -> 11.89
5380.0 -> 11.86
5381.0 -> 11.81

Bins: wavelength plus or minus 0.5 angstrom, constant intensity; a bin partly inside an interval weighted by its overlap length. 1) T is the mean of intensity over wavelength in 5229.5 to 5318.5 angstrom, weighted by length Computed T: 11.2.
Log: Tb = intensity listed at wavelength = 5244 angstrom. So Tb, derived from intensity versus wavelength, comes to 11.58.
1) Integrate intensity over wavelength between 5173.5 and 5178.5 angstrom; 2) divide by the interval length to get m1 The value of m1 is 7.01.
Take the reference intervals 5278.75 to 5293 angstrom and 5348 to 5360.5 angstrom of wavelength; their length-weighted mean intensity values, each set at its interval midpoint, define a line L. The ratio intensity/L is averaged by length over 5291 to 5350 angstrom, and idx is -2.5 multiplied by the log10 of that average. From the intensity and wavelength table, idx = 0.032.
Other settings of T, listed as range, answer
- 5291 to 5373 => 11.5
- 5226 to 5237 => 10.5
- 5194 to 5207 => 9.65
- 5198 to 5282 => 10.5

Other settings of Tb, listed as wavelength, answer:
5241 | 11.68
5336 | 11.48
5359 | 12.17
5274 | 10.33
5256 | 11.68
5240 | 11.67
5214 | 10.26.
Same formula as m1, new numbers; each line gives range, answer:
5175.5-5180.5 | 7.14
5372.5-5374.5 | 11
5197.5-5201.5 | 10.1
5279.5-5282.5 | 11.3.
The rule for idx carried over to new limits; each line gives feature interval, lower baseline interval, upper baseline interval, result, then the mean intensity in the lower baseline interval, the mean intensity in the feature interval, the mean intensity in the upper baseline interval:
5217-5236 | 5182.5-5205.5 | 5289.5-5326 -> -0.09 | 9.04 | 10.7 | 11.7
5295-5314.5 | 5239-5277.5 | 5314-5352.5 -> -0.07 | 10.8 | 11.8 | 11.3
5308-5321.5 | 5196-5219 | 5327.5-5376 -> -0.12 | 9.74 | 12.2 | 11.4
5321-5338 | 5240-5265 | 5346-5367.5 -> 0.09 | 11.3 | 10.7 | 11.8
